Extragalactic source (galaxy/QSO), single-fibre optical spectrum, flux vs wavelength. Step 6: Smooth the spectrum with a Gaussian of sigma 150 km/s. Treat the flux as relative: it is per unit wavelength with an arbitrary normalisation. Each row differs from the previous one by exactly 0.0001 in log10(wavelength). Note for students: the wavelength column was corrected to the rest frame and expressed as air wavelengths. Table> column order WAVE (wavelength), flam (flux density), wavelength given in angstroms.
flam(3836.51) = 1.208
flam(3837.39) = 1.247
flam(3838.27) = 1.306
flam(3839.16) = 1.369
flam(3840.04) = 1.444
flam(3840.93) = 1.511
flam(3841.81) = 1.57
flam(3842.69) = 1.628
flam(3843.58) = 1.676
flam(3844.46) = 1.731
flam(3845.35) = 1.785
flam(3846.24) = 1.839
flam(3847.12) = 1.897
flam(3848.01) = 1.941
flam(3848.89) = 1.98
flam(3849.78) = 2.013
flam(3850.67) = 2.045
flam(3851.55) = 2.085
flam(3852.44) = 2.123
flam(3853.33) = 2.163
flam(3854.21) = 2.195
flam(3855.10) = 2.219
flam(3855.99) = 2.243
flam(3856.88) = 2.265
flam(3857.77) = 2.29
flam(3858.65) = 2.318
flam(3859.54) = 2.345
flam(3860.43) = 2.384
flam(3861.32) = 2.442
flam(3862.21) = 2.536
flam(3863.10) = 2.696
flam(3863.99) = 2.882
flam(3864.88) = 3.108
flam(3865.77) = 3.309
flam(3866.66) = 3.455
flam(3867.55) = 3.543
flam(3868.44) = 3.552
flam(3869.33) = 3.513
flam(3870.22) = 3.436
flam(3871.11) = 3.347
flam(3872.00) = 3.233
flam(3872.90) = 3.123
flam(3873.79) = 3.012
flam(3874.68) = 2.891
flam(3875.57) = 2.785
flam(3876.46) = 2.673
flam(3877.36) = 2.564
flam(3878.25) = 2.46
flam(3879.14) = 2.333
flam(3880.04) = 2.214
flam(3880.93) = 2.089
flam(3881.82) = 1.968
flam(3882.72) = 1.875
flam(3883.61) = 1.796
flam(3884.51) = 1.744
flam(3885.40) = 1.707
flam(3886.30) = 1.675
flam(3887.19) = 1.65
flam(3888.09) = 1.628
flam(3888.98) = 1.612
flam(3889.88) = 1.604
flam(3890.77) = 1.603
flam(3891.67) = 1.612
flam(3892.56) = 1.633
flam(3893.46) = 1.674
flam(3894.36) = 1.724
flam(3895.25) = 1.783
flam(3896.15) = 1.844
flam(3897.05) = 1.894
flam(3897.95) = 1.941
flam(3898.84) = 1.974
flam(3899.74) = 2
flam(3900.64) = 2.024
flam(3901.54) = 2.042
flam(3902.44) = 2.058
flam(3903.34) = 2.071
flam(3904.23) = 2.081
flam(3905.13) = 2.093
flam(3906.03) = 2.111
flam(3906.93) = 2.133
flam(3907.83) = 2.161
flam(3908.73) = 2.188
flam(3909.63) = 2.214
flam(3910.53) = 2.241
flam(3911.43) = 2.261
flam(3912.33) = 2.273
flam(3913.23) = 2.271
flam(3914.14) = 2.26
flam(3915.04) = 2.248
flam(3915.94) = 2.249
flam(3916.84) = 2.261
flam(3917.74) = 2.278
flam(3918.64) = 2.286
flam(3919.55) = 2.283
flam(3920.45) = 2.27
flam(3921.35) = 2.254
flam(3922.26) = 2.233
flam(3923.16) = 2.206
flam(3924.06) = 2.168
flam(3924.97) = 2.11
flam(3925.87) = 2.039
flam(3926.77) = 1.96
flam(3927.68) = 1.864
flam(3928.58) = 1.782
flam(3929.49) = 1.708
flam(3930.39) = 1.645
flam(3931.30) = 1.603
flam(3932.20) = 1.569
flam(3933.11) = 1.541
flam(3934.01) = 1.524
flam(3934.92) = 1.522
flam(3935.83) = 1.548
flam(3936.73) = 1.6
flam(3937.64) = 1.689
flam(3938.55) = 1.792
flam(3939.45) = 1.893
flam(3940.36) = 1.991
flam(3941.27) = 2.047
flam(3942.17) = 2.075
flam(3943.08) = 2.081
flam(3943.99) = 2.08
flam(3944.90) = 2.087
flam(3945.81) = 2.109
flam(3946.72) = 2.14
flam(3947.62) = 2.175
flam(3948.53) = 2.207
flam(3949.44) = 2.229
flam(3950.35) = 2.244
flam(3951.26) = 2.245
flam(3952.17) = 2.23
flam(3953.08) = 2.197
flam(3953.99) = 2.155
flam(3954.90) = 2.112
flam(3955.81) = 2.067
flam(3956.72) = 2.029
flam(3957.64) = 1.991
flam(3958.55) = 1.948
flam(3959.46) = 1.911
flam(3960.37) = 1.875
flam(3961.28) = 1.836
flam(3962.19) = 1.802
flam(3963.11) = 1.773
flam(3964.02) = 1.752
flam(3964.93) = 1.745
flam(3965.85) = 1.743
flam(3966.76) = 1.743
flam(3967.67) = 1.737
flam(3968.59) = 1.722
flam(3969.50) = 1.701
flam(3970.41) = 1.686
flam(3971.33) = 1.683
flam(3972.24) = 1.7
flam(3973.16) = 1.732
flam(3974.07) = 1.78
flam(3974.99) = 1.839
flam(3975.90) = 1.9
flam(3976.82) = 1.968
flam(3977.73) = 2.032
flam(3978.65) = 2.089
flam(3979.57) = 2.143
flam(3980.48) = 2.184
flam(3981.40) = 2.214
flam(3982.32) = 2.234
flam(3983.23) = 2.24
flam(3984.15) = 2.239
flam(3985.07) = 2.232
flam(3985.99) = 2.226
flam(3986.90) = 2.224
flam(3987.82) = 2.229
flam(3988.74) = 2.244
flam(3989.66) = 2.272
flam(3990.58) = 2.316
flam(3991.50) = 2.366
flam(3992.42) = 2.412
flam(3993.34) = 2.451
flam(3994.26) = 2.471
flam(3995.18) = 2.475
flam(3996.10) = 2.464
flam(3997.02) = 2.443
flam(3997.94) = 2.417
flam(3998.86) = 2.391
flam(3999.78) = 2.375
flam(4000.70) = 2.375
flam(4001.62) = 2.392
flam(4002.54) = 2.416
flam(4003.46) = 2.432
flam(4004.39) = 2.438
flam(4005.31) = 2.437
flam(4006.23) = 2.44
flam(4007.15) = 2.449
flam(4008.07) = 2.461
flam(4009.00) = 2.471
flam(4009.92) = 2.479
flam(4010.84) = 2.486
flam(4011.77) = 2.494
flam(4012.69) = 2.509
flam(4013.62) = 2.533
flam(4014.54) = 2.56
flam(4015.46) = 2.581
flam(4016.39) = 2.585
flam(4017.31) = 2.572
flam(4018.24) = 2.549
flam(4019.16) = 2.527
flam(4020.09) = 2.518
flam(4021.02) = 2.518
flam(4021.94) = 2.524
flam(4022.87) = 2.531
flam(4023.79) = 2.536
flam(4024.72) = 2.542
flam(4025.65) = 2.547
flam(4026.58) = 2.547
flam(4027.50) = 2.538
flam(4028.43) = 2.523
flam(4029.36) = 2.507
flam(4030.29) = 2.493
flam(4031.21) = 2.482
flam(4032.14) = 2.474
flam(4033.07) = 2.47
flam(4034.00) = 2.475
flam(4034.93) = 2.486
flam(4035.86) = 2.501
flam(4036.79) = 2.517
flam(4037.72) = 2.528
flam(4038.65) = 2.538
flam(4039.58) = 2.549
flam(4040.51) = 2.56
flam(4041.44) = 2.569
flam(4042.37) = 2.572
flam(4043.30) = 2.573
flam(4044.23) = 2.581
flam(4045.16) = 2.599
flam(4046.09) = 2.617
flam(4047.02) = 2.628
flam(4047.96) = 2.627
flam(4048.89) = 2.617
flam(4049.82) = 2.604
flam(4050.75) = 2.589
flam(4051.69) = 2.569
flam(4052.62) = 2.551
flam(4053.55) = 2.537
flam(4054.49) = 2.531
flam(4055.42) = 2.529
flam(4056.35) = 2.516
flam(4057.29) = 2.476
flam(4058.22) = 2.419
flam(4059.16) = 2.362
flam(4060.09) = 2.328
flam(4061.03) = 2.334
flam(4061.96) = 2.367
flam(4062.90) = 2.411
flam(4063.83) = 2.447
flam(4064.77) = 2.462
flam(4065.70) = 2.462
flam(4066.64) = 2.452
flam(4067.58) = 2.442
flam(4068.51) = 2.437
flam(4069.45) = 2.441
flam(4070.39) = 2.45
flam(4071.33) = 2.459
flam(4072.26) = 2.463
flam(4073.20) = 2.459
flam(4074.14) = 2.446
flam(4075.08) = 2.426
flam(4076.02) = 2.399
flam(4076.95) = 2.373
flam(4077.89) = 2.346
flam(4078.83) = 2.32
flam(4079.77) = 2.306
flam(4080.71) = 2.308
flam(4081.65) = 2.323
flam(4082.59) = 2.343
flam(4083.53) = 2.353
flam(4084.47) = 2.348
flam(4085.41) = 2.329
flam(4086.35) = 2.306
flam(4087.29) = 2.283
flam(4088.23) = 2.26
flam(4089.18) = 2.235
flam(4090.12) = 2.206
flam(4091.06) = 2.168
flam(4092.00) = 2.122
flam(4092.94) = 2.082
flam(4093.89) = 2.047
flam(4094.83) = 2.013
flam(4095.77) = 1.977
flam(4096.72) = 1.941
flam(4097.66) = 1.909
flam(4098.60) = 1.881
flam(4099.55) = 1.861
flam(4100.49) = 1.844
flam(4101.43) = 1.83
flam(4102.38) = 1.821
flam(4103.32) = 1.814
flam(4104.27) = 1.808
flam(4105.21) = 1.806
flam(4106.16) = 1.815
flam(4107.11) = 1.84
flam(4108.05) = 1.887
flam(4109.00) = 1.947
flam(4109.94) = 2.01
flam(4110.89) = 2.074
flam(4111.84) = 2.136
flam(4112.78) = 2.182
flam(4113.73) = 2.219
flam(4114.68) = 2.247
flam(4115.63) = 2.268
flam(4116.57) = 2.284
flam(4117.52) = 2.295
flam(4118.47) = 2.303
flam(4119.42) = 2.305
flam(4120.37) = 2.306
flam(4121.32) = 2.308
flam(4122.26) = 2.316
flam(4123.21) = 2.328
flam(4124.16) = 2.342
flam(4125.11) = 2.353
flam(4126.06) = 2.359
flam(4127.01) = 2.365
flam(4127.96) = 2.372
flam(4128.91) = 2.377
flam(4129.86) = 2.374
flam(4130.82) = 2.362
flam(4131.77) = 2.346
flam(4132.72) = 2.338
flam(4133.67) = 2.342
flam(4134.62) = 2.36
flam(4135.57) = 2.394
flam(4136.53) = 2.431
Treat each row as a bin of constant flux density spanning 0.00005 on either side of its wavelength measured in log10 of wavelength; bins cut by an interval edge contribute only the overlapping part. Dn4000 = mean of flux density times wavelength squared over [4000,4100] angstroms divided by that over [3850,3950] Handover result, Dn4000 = 1.20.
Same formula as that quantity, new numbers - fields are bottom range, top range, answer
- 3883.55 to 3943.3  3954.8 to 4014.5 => 1.15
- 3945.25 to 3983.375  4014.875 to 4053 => 1.34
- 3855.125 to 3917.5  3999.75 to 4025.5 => 1.15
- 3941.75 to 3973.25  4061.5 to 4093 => 1.28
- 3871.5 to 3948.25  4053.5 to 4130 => 1.20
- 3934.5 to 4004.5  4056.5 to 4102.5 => 1.16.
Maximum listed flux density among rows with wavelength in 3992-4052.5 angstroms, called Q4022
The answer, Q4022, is 2.628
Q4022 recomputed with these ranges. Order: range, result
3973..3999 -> 2.475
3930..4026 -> 2.585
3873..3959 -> 3.012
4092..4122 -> 2.308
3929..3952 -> 2.245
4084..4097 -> 2.348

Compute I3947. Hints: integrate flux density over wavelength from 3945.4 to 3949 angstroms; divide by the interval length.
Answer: 2.16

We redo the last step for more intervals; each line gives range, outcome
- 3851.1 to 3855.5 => 2.16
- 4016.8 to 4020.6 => 2.54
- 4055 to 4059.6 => 2.46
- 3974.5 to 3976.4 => 1.87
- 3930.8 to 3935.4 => 1.55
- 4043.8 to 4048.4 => 2.61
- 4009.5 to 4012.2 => 2.48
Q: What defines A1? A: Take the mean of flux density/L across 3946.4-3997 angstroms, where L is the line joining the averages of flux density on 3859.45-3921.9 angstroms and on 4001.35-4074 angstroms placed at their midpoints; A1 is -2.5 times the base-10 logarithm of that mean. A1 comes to 0.17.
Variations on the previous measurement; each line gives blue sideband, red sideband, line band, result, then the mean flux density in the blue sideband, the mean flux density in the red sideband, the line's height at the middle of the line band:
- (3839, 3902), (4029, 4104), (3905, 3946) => 0.12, 2.22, 2.36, 2.26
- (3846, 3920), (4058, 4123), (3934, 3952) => 0.14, 2.27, 2.21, 2.26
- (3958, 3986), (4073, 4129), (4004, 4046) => -0.24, 1.91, 2.17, 2.02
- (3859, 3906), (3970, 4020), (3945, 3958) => 0.08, 2.33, 2.3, 2.31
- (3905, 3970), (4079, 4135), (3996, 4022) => -0.19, 2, 2.17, 2.07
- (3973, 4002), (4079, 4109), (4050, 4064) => -0.16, 2.24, 2.07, 2.13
